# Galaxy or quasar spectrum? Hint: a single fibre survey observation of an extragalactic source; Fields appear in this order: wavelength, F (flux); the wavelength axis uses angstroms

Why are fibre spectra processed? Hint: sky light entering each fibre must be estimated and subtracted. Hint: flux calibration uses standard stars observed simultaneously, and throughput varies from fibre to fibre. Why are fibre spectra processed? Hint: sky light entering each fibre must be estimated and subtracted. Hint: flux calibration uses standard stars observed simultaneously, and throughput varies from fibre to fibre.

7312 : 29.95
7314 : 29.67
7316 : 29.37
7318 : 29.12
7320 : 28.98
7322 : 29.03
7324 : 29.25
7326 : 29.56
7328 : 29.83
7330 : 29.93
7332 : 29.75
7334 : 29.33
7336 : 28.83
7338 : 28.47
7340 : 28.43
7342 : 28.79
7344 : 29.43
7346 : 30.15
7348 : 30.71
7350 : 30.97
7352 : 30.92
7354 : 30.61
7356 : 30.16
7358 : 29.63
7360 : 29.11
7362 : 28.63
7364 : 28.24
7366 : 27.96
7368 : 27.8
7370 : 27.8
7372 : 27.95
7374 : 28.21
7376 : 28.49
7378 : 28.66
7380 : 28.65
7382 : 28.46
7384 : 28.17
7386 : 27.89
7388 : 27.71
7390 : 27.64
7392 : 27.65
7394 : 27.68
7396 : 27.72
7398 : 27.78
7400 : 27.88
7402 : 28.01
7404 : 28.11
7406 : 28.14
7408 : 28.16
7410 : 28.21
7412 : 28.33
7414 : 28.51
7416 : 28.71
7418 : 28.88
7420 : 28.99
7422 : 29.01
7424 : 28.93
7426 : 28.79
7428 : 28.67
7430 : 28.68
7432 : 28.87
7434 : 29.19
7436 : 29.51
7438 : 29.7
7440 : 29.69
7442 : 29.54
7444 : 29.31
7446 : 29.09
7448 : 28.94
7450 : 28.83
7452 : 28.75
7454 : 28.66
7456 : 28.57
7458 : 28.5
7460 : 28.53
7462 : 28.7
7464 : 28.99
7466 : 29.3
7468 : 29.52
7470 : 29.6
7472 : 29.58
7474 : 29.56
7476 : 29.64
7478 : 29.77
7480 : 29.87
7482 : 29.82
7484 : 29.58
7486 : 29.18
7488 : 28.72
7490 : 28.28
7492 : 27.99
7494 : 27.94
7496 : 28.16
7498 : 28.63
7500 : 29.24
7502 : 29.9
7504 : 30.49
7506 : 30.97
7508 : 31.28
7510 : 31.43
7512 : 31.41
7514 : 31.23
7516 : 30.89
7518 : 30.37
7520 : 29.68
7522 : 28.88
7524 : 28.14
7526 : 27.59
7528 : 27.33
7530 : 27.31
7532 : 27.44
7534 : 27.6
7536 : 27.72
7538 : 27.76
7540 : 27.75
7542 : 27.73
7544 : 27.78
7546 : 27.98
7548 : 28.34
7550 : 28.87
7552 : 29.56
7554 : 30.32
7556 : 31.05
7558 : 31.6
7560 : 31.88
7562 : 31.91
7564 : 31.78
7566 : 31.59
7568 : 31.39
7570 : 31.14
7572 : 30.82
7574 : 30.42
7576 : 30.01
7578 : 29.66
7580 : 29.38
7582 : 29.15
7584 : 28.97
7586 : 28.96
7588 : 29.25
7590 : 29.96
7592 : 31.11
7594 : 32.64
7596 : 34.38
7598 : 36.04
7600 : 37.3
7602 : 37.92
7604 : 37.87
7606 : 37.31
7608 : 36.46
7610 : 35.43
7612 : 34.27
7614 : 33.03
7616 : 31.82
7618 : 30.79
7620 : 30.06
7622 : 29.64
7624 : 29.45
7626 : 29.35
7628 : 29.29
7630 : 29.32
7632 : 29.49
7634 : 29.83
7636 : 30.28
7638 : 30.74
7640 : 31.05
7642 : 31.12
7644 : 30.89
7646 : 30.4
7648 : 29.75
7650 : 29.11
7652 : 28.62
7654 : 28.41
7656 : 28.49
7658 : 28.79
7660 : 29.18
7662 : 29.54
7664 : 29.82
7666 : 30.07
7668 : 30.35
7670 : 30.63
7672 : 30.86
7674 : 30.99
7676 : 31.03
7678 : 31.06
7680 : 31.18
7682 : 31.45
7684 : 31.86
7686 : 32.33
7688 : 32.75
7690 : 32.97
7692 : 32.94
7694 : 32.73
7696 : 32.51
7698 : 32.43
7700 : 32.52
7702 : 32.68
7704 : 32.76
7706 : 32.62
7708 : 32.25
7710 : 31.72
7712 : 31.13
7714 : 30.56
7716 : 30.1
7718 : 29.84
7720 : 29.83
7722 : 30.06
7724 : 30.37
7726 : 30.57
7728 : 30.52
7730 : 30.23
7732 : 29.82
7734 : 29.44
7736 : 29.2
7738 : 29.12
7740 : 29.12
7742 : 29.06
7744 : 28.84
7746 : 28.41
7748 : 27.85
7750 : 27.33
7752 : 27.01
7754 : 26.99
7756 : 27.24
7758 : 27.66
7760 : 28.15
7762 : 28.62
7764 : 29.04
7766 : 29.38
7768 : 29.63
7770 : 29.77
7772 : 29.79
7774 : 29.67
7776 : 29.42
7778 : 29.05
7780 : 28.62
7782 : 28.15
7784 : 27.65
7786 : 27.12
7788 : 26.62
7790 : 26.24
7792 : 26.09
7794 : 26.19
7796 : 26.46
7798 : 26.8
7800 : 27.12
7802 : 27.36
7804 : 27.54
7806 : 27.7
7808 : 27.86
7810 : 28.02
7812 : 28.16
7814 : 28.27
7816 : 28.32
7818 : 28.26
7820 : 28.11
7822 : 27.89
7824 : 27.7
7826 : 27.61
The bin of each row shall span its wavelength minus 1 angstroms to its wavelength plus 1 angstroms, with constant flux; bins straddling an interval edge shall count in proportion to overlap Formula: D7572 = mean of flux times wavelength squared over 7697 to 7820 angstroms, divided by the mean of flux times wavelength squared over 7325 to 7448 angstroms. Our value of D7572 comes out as 1.1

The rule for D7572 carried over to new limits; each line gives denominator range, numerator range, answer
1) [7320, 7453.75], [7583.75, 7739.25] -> 1.17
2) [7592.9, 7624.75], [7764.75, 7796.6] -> 0.86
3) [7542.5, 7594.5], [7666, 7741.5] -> 1.07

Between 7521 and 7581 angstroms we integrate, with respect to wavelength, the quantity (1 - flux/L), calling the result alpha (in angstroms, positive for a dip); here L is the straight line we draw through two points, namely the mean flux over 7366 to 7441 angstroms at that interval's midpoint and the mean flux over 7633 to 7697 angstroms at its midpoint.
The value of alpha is 0.7 angstroms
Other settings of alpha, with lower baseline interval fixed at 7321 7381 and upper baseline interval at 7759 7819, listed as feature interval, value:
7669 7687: -1.87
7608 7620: -1.94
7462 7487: -0.56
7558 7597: -2.99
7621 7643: -1.17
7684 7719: -4.68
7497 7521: -1.41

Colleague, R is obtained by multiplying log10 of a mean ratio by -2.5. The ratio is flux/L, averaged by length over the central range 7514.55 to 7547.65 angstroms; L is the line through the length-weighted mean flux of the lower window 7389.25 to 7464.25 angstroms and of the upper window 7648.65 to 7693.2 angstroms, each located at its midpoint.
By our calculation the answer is 0.044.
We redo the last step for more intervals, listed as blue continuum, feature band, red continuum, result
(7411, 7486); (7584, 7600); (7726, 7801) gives -0.11 mag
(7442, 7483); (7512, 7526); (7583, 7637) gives 0.02 mag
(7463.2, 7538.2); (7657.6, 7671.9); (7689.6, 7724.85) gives 0.05 mag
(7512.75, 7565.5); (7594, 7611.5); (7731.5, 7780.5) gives -0.24 mag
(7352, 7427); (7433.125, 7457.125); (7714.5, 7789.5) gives -0.02 mag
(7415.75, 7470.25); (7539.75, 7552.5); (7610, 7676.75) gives 0.05 mag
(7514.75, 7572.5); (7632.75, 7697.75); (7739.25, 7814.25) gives -0.07 mag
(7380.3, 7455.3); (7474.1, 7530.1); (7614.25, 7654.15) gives -0.01 mag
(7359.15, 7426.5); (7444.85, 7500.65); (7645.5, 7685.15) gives -0.01 mag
